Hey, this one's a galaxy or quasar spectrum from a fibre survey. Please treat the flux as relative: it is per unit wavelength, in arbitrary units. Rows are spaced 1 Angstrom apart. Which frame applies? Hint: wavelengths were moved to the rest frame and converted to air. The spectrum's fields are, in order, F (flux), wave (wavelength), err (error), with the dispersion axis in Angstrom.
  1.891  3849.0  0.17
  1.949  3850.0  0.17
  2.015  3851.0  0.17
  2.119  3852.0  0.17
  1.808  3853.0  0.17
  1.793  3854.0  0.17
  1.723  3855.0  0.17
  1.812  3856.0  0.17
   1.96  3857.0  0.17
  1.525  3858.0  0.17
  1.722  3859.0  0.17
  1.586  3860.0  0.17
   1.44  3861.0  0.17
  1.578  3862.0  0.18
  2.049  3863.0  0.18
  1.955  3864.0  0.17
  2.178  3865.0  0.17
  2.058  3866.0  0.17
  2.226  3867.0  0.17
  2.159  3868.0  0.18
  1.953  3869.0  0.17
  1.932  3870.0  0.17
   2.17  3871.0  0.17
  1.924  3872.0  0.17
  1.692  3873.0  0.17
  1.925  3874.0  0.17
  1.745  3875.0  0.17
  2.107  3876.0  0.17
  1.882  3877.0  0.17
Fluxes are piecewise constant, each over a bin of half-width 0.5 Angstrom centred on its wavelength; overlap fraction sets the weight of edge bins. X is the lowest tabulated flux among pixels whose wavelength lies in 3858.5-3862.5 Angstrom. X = 1.44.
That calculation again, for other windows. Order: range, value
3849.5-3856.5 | 1.723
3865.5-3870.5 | 1.932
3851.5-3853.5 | 1.808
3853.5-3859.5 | 1.525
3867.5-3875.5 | 1.692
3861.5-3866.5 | 1.578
